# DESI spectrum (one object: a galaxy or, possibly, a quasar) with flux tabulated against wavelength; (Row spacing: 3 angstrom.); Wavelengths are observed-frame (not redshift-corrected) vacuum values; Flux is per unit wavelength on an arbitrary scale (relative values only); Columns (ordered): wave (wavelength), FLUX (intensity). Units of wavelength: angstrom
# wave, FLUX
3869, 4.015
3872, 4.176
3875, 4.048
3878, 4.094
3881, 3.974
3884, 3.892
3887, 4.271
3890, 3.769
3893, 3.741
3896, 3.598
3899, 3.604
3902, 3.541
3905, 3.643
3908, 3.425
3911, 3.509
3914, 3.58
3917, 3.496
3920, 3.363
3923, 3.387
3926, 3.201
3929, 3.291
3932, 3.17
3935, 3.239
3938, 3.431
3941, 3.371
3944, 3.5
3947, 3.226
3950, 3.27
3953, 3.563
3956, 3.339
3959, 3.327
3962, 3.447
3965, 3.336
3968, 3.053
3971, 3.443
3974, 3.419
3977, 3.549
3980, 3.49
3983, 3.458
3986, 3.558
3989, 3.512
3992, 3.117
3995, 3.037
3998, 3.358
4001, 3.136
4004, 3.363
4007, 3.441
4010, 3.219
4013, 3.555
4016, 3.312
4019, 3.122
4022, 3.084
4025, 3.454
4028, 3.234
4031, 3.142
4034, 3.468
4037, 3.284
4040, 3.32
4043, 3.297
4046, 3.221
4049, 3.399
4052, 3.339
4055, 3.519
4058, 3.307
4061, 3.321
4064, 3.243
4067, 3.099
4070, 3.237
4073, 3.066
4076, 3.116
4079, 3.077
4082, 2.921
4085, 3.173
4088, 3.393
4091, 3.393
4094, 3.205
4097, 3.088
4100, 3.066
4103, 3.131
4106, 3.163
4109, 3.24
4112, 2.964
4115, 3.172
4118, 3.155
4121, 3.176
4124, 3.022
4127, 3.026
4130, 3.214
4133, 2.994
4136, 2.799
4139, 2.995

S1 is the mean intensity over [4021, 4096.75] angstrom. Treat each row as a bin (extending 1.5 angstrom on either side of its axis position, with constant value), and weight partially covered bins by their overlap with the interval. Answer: 3.25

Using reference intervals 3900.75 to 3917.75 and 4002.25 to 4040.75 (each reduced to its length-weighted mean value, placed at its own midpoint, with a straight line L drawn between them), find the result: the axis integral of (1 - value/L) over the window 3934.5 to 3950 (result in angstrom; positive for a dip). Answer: 0.5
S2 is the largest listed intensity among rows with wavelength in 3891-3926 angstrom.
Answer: 3.741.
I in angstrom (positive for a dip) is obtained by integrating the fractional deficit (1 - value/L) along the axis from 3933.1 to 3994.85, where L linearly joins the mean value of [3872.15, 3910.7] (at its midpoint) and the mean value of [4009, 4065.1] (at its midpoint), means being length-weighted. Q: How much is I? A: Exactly 3.2 angstrom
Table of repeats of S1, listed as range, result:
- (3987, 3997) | 3.25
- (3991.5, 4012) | 3.25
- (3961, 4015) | 3.36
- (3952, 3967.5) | 3.37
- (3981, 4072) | 3.3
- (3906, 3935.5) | 3.38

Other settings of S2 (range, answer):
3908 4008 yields 3.58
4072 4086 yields 3.173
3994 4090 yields 3.555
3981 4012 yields 3.558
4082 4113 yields 3.393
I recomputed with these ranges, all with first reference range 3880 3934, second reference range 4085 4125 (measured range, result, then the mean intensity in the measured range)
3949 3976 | 0.8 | 3.36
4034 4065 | -0.5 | 3.33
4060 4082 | 0.6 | 3.15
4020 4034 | 0.3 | 3.25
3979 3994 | 0.0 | 3.41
